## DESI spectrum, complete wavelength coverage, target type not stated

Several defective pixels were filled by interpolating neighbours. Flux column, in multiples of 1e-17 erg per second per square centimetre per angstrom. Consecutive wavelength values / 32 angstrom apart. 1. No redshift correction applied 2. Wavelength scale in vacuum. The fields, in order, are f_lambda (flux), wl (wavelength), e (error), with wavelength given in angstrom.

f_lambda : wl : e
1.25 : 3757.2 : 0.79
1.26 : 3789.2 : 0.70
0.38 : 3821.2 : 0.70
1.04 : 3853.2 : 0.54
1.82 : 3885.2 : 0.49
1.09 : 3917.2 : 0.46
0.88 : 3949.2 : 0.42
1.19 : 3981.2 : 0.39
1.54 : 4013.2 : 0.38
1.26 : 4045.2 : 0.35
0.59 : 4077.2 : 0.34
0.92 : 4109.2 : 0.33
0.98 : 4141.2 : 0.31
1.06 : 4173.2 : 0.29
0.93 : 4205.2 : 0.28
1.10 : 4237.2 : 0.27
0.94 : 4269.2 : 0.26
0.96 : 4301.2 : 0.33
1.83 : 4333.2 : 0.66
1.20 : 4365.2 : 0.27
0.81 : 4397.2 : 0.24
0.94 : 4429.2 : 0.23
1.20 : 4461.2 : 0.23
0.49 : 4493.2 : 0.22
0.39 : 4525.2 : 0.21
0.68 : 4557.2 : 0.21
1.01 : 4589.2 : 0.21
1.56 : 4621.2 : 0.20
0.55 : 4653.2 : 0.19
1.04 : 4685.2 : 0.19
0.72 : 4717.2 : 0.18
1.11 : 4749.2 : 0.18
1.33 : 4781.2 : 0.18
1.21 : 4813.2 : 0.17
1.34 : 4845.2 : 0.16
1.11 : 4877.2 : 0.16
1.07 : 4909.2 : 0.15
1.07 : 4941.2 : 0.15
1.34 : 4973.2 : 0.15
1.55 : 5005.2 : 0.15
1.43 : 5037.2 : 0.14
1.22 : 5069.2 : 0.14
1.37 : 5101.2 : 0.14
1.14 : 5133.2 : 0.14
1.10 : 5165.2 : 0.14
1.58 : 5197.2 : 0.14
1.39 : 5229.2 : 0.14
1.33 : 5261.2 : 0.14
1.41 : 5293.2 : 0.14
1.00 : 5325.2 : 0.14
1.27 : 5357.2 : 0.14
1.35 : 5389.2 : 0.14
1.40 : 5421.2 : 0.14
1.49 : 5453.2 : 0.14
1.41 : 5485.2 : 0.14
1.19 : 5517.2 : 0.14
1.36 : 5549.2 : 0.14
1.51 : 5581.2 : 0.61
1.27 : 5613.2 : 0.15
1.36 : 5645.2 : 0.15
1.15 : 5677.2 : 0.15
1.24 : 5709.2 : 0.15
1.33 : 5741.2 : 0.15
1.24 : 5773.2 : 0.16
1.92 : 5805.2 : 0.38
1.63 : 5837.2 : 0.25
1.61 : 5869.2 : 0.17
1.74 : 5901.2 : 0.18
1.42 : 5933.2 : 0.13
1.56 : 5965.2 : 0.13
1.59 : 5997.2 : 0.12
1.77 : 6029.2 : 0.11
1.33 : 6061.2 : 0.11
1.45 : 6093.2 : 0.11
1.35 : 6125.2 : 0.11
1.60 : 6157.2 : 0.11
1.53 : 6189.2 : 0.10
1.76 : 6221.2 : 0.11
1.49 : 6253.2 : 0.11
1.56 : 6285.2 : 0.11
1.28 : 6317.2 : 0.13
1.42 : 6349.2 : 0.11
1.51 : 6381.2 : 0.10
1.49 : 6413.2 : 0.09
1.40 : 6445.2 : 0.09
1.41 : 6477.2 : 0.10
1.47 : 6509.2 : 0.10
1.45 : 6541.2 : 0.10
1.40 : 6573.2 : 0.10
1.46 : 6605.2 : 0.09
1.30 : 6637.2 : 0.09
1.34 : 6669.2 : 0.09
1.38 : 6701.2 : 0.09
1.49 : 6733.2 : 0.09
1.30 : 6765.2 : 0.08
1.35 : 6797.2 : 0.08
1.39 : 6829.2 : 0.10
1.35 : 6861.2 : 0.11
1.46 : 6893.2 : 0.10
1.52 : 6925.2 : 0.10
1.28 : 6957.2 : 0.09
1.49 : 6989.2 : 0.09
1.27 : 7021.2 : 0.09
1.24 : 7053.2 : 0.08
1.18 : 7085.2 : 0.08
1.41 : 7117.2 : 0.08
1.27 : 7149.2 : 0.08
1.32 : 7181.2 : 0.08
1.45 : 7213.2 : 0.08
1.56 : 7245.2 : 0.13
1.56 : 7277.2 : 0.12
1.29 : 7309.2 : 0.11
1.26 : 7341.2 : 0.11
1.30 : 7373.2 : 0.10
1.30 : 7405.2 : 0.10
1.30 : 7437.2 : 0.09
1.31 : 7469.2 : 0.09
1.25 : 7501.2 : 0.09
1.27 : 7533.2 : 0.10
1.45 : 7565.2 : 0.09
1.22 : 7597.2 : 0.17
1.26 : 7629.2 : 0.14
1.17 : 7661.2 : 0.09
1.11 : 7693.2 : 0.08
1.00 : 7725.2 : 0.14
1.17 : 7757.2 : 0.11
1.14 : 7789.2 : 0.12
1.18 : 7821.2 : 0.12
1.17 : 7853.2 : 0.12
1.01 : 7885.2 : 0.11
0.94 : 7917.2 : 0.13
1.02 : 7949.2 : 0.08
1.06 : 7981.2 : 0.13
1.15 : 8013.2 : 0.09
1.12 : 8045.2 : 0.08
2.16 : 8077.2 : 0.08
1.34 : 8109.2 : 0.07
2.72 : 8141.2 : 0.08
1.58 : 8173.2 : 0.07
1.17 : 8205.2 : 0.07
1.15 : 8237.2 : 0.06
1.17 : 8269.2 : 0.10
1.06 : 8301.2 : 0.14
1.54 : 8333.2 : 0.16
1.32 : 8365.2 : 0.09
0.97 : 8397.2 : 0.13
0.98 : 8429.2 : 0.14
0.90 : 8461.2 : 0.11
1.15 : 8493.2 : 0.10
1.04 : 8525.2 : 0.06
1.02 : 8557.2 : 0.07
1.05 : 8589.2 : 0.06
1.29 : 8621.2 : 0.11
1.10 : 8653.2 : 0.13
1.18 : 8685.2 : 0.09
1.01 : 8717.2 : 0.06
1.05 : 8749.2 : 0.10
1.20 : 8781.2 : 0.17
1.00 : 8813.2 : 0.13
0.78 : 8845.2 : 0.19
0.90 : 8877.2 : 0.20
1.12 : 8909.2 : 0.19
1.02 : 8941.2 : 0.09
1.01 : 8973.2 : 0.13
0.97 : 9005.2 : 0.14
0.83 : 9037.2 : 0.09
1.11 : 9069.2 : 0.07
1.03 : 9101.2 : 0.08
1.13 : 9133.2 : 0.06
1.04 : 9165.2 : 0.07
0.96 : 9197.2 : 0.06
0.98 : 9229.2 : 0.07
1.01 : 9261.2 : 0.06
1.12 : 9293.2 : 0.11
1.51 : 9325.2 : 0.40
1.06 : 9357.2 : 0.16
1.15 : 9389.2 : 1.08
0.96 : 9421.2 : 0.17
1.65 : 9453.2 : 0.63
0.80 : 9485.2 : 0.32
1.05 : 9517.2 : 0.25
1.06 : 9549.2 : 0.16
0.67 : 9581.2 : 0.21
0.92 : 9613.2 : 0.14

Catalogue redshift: 0.240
